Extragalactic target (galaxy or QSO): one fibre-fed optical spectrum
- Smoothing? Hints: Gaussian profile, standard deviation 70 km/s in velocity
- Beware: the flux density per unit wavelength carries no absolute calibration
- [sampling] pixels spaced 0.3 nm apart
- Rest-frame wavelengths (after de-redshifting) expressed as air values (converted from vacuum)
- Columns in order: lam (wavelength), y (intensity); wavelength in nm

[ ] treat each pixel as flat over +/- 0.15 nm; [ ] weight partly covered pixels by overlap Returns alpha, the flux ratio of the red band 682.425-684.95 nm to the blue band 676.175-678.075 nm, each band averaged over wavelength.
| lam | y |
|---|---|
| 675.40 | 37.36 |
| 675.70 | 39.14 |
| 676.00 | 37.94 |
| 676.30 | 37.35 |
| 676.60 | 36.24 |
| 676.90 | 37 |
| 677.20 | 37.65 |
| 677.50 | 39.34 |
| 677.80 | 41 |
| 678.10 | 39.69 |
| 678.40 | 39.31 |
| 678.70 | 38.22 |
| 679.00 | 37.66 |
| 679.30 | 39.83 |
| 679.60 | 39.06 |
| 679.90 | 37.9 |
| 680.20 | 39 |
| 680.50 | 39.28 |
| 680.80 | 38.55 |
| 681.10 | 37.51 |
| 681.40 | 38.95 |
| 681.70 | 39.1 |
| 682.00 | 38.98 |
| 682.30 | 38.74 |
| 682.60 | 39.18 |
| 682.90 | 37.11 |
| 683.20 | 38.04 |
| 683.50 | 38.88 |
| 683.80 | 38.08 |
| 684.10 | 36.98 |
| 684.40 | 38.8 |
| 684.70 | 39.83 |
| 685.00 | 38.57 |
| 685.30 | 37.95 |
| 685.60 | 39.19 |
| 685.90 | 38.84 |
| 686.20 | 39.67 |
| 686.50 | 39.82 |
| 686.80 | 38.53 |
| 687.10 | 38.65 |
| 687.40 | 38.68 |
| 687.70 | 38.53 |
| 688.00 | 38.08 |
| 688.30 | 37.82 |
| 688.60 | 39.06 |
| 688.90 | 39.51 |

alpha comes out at 1.0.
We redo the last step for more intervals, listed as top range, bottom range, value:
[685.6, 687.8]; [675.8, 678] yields 1.02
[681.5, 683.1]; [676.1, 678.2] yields 1.01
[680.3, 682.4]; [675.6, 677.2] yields 1.03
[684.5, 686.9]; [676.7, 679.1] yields 1.01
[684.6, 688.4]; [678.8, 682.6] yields 1.00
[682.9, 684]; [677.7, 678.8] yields 0.96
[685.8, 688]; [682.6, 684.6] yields 1.02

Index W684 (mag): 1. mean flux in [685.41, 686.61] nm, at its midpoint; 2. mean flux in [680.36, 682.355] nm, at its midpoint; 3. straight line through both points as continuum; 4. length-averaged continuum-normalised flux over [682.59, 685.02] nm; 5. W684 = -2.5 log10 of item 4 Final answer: 0.02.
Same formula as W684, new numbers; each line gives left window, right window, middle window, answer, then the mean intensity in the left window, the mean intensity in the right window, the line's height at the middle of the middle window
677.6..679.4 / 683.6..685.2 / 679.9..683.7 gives 0.007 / 39.3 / 38.4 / 38.8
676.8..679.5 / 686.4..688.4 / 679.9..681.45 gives 0.007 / 38.9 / 38.6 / 38.8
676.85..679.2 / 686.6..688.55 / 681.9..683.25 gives 0.007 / 38.8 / 38.5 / 38.7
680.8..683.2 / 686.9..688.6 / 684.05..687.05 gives -0.012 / 38.5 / 38.4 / 38.4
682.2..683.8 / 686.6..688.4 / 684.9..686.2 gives -0.010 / 38.3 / 38.4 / 38.4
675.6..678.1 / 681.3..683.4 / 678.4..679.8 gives -0.009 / 38.3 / 38.6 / 38.4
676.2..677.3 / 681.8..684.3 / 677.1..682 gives -0.037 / 37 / 38.3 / 37.6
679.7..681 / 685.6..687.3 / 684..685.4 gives 0.013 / 38.7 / 39.1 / 39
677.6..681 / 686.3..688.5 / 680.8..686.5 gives 0.006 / 39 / 38.6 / 38.8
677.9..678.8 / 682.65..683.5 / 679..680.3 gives 0.003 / 39.2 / 38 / 38.9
